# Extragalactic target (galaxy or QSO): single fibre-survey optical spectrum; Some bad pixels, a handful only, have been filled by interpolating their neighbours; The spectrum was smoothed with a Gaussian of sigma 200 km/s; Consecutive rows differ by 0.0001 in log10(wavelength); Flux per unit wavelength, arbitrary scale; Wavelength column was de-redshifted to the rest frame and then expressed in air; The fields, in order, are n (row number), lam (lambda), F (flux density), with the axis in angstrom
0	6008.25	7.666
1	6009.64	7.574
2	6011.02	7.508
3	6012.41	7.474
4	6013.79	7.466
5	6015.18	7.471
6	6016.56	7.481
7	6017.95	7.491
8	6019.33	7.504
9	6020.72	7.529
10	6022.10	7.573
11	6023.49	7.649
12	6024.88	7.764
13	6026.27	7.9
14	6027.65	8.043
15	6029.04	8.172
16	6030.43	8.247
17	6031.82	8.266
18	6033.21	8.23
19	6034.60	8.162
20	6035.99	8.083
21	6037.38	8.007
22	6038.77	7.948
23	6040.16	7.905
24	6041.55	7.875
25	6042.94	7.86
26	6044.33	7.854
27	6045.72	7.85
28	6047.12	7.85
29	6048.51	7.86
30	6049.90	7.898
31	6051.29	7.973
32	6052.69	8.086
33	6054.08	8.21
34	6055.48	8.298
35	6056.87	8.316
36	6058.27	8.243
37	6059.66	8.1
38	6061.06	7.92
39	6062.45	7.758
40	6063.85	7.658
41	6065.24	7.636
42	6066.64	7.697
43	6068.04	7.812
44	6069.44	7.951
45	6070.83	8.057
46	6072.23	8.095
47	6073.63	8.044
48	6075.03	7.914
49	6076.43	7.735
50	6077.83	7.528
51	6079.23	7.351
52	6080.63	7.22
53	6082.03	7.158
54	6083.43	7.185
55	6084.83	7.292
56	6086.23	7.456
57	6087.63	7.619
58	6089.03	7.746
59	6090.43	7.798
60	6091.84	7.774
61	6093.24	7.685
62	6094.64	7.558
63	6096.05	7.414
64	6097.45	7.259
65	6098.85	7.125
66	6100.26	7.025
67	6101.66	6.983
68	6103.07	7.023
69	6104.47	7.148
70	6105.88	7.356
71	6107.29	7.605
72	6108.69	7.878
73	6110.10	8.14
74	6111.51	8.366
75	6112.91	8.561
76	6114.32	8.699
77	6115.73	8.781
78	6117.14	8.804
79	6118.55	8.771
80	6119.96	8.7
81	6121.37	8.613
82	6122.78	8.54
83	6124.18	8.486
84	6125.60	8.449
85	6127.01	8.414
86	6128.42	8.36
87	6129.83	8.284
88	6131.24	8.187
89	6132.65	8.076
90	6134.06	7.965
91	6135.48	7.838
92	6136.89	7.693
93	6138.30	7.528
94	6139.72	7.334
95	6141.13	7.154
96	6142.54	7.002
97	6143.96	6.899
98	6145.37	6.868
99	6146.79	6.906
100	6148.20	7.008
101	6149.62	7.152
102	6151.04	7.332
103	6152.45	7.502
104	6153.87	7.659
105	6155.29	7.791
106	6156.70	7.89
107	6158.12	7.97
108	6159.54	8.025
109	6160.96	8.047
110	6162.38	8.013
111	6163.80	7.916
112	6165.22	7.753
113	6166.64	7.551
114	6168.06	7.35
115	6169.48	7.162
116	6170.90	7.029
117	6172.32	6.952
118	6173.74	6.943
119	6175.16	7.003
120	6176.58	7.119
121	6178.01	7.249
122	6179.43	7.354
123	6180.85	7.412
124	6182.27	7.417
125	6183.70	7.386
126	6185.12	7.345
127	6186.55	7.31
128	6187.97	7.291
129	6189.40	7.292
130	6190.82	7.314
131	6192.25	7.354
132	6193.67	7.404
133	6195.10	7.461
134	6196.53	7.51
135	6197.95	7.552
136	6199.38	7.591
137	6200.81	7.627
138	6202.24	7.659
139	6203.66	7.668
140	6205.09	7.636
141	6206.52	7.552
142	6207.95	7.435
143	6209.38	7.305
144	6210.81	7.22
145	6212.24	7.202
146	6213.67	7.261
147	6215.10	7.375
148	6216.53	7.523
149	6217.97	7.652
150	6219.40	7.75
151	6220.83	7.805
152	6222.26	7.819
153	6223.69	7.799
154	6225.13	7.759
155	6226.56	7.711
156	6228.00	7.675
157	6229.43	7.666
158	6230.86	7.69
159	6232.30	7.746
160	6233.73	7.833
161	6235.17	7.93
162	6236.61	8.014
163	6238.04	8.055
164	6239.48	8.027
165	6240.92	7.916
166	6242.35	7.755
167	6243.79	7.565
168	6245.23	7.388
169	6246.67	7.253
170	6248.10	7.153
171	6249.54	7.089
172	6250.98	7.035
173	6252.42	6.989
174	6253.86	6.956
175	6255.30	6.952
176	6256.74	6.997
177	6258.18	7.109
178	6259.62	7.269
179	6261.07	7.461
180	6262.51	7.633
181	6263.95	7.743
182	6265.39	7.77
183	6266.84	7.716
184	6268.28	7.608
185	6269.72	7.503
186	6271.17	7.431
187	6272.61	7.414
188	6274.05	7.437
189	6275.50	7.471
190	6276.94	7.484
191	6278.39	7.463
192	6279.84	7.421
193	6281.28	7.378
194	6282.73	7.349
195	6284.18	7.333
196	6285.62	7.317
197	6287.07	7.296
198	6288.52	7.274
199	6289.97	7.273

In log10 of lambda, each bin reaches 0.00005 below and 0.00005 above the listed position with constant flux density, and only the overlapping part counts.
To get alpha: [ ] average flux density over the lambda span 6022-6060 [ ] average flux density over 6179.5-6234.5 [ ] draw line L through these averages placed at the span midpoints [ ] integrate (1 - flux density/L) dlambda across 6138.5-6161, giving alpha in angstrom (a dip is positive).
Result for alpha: 0.9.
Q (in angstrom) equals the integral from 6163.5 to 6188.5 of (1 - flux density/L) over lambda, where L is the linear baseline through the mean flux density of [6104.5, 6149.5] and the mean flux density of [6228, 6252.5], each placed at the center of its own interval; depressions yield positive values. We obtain 1.63 angstrom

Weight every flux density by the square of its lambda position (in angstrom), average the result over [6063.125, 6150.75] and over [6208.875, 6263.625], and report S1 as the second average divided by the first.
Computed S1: 1.01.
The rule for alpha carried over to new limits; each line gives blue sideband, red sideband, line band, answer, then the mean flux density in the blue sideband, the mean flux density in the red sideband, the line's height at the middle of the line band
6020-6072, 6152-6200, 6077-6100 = 1.0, 7.95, 7.47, 7.79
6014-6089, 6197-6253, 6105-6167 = -1.6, 7.82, 7.58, 7.71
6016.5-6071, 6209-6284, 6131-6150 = 0.8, 7.92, 7.51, 7.72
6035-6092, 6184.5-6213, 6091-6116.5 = 0.0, 7.82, 7.44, 7.71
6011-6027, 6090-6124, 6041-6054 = -0.4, 7.57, 7.91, 7.68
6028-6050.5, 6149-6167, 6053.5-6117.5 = 1.2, 8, 7.74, 7.9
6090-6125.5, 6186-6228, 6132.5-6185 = 2.0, 7.93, 7.52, 7.72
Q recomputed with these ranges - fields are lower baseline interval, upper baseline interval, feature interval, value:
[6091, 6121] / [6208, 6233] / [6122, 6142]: -0.6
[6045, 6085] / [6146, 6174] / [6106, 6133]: -2.6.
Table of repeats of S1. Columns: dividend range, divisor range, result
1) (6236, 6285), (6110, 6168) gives 0.98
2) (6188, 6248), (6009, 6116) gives 1.03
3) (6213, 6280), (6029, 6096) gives 1.02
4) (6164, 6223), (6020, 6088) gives 0.99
